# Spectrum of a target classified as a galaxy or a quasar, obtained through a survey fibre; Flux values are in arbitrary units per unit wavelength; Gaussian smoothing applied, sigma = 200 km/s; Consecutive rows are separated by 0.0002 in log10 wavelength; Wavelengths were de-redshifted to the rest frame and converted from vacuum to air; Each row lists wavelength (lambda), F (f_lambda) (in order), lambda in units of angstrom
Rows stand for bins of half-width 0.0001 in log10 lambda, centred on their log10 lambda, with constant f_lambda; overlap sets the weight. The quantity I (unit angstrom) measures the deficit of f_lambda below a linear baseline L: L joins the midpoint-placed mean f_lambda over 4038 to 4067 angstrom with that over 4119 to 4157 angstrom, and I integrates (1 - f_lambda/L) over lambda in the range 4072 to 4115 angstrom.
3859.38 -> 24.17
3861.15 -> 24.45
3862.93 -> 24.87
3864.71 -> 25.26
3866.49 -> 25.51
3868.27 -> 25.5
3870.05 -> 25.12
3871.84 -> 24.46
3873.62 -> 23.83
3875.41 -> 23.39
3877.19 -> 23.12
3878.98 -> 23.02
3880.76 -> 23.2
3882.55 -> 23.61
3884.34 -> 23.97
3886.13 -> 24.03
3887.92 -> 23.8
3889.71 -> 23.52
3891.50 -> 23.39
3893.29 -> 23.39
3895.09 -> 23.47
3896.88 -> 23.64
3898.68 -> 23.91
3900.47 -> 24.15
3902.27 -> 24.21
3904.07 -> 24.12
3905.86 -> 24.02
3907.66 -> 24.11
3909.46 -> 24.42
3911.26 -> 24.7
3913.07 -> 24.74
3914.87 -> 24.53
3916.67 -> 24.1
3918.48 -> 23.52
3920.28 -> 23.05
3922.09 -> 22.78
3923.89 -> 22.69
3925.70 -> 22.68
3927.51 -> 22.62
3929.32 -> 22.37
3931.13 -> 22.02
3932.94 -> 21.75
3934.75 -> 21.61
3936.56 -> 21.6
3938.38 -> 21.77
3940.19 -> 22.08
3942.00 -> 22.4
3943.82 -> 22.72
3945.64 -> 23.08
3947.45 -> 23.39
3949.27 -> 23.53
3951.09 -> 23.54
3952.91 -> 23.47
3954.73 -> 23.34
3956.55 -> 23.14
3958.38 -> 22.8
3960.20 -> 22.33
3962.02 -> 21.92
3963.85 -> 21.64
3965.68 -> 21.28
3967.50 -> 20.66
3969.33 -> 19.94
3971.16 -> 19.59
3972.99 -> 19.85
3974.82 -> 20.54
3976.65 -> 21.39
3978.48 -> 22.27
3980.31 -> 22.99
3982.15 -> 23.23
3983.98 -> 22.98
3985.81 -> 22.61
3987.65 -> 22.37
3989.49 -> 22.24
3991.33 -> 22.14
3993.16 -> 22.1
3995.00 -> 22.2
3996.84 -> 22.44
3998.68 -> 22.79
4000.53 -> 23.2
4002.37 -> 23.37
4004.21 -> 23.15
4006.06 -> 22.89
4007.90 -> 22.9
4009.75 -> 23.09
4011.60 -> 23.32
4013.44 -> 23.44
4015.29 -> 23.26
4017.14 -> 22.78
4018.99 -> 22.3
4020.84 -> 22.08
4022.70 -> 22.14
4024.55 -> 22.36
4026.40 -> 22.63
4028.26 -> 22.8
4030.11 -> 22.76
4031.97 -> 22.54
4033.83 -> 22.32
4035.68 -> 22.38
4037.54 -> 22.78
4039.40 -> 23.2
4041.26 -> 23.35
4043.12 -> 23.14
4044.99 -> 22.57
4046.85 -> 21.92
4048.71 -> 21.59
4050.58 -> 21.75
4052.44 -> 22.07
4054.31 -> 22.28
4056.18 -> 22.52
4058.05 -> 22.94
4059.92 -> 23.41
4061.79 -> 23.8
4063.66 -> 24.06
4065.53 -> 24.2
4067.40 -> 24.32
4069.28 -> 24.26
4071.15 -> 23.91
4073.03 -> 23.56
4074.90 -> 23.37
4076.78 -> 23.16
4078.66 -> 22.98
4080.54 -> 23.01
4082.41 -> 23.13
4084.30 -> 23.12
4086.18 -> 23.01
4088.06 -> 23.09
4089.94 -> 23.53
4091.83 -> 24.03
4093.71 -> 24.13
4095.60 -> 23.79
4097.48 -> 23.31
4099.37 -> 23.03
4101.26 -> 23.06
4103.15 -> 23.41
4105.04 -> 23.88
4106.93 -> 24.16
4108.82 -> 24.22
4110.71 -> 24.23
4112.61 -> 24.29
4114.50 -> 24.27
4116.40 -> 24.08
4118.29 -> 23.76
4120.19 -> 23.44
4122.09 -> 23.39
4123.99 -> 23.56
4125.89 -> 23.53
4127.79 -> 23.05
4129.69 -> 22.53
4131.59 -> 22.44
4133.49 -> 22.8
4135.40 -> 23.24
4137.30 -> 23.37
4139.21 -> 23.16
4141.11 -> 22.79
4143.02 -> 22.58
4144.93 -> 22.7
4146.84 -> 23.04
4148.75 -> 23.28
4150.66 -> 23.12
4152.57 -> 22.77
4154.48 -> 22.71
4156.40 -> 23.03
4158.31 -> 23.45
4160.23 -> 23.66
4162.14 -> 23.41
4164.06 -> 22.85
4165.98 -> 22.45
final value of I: -1.12 angstrom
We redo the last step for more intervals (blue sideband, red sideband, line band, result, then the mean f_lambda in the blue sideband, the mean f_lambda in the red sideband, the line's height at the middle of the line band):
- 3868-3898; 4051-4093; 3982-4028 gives 1.5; 23.8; 23.3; 23.5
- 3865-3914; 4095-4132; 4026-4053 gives 1.4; 24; 23.6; 23.7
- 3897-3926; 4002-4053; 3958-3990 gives 2.1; 23.9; 22.7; 23.2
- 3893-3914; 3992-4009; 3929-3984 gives 3.0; 24.1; 22.8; 23.4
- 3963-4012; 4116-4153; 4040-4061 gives 0.0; 22.1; 23.1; 22.5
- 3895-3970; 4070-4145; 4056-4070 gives -0.3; 22.9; 23.4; 23.3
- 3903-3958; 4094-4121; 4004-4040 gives 1.1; 23.1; 23.8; 23.5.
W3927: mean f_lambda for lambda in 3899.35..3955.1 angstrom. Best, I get 23.2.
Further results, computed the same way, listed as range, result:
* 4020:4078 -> 22.9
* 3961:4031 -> 22.3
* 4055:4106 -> 23.5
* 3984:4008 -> 22.7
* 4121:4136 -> 23.1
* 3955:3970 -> 21.8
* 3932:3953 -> 22.5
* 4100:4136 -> 23.5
